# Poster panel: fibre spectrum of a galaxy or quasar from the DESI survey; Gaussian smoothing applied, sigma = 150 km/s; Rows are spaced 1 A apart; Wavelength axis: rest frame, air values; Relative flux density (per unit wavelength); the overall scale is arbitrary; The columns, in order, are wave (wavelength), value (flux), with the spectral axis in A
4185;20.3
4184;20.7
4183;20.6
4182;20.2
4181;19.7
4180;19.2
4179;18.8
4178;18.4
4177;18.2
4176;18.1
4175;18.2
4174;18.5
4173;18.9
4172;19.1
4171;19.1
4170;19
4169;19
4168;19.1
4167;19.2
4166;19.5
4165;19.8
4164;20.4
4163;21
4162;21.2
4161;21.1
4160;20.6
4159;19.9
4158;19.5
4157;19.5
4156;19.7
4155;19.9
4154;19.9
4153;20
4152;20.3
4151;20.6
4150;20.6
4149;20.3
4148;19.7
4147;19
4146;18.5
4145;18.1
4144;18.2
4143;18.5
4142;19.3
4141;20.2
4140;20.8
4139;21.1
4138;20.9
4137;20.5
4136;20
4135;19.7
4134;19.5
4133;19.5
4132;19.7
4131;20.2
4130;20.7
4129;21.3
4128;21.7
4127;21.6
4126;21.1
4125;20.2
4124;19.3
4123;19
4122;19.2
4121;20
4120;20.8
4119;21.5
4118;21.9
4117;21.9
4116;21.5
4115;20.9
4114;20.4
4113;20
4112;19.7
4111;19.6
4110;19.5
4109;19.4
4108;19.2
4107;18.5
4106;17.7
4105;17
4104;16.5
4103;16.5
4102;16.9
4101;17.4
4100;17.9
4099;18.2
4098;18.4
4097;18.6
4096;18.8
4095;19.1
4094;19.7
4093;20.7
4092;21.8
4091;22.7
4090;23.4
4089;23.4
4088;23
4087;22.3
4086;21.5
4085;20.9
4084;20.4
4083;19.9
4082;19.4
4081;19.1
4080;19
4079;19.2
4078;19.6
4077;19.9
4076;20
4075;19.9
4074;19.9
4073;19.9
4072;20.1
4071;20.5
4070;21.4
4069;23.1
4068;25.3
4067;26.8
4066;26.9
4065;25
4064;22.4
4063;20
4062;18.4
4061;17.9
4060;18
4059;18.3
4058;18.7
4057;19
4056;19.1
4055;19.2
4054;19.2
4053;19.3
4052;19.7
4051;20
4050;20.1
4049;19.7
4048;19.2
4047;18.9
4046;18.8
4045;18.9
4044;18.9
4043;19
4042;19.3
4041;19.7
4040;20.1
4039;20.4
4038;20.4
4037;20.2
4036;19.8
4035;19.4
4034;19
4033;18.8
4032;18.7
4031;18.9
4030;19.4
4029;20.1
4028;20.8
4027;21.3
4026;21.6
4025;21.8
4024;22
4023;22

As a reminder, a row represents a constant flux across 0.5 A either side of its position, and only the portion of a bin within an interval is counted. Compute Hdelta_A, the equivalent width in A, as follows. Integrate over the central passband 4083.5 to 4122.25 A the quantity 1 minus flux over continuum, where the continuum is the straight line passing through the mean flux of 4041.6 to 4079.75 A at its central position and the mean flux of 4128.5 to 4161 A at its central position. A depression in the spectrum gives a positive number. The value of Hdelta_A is 0.3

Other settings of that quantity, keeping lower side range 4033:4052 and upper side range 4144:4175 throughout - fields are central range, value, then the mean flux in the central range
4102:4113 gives 0.69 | 18.4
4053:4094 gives -2.69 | 20.8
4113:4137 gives -1.07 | 20.5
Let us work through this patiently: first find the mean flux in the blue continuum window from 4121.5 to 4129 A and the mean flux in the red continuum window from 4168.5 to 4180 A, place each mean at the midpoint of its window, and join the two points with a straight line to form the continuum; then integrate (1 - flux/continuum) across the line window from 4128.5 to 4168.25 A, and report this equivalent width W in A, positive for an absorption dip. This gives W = -0.8 A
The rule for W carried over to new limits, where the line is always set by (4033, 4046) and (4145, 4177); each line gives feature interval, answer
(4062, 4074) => -1.8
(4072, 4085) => -0.1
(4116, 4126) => -0.5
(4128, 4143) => -0.5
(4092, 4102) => 0.4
